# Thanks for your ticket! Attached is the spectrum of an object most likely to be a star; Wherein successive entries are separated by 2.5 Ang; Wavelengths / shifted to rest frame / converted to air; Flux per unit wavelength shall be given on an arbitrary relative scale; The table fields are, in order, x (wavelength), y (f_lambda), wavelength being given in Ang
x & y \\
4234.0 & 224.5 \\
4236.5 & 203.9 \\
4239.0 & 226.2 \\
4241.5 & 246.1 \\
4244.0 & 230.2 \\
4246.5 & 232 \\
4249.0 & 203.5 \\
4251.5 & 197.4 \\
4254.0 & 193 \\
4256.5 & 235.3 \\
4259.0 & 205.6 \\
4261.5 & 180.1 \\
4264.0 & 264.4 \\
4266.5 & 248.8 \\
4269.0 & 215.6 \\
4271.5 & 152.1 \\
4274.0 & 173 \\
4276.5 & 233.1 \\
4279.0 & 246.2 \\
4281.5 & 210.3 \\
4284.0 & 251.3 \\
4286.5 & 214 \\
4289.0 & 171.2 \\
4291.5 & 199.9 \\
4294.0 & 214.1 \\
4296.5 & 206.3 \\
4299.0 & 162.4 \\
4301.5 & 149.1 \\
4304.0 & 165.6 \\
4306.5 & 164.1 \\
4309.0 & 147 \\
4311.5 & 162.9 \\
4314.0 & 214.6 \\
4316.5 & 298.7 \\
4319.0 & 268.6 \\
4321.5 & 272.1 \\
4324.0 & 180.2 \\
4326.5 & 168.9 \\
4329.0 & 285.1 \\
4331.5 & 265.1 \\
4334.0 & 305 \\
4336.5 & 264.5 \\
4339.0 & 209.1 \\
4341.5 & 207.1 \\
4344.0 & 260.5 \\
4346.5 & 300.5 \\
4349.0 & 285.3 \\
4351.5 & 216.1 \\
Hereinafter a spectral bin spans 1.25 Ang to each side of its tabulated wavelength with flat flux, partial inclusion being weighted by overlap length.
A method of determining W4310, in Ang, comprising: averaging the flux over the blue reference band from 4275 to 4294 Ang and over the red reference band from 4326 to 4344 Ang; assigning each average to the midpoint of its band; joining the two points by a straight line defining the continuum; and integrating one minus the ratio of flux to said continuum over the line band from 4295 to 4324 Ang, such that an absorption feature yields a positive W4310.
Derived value 4.1 Ang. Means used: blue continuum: 217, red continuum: 248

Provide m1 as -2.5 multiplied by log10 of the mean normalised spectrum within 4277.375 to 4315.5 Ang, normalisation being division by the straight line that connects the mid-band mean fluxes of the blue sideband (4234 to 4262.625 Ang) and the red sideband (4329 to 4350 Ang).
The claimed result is 0.23 mag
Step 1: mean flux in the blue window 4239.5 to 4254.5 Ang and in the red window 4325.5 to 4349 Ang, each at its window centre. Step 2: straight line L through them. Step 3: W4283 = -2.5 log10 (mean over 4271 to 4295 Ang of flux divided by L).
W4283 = 0.12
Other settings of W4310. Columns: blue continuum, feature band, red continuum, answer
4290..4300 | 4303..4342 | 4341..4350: 1.9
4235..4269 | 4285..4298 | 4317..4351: 1.9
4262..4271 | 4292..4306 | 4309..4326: 2.9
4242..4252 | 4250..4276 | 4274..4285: 1.9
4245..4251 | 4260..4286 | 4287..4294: -1.9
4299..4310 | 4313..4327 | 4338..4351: -3.3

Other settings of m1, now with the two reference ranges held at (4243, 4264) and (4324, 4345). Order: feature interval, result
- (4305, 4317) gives 0.22 mag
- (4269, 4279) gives 0.12 mag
